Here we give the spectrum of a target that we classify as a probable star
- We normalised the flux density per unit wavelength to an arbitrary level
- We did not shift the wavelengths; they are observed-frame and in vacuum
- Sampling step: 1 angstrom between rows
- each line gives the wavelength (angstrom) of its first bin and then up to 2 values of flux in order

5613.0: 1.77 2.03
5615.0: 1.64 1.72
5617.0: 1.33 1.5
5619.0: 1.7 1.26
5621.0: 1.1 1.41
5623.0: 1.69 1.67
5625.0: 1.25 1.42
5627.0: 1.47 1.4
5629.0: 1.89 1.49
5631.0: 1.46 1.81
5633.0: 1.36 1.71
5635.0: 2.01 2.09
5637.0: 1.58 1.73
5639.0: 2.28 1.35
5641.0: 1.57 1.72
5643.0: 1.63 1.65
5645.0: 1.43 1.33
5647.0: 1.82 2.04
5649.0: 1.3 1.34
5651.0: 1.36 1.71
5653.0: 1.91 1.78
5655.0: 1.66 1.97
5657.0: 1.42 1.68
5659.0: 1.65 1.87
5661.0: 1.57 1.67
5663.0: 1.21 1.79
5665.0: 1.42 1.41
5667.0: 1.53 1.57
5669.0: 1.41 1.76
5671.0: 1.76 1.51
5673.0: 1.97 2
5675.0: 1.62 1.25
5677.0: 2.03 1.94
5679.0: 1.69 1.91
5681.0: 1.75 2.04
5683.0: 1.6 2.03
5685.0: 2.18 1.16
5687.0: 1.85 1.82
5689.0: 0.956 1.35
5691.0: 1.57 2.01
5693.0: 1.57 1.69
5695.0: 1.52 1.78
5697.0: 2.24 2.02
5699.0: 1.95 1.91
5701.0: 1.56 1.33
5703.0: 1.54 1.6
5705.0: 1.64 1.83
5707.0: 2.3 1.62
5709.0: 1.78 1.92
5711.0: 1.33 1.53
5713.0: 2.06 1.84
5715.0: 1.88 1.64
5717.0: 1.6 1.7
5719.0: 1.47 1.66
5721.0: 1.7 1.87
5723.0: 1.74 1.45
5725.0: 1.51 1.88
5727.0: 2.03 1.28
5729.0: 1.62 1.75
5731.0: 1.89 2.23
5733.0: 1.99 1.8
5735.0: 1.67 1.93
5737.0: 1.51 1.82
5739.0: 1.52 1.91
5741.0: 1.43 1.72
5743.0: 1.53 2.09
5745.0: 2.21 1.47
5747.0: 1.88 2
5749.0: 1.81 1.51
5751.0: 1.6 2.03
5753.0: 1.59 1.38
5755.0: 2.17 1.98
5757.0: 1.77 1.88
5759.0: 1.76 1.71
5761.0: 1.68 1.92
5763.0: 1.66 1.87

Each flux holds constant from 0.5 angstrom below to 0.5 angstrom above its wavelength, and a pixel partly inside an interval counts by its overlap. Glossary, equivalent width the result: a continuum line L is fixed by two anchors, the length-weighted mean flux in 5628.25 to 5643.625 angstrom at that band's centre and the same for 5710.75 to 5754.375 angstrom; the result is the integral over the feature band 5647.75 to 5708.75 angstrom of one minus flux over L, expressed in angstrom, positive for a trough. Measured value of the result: 1.0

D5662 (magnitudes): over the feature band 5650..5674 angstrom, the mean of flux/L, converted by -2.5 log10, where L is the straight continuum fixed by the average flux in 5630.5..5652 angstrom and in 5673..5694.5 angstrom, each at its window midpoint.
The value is 0.03 mag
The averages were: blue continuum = 1.65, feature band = 1.64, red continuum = 1.72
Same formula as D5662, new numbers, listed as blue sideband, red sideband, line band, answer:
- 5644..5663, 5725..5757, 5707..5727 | 0.012 mag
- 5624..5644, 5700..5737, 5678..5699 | -0.031 mag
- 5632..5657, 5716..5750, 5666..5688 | -0.021 mag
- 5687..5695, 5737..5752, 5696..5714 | -0.096 mag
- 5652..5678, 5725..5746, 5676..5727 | -0.005 mag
